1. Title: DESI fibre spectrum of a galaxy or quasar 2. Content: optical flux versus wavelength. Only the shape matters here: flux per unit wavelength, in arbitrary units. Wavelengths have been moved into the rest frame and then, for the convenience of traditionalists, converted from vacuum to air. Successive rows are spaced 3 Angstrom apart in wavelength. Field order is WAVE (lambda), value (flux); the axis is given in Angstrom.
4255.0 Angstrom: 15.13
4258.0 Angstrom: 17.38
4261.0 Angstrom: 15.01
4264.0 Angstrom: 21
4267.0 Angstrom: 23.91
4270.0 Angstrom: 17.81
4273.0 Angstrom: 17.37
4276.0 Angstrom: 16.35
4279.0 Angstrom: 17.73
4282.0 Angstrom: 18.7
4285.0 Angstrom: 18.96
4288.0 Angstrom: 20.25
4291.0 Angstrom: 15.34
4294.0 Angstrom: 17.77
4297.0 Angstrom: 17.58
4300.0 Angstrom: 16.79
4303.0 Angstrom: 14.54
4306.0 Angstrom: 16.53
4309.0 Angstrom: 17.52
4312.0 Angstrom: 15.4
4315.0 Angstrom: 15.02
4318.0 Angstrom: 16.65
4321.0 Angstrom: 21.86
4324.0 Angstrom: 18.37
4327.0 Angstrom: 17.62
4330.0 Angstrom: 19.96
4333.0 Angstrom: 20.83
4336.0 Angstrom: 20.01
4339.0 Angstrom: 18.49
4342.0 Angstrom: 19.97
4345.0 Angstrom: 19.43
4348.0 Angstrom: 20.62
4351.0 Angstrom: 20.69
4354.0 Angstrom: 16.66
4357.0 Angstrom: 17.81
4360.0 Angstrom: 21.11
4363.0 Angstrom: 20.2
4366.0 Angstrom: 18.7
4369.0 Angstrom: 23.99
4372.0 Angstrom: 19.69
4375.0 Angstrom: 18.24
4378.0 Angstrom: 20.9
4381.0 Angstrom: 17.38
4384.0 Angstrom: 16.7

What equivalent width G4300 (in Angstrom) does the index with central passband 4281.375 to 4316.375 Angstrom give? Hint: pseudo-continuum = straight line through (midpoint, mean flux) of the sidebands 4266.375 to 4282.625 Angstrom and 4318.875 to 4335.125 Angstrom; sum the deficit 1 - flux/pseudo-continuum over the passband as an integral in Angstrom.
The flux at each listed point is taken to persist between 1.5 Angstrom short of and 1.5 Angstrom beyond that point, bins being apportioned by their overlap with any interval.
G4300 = 3.6 Angstrom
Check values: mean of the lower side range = 18.4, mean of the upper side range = 19.6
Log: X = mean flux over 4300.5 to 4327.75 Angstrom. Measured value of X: 17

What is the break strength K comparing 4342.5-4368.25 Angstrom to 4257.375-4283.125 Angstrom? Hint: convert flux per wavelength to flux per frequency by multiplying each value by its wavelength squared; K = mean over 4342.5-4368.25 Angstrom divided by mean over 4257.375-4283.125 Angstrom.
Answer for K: 1.11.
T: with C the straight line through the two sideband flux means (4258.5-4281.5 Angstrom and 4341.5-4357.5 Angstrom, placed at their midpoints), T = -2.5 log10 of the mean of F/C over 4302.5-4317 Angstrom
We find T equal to 0.18 mag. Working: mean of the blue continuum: 18.4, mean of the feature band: 15.9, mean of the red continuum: 19.2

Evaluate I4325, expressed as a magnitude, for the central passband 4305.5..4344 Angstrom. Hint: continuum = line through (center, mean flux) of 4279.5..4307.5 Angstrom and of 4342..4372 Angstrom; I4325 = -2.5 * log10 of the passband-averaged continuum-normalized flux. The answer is 0.02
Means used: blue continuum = 17.4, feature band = 18.4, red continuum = 19.9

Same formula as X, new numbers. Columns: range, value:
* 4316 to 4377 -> 19.5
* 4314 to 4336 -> 18.8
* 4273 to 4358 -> 18.1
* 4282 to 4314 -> 17.1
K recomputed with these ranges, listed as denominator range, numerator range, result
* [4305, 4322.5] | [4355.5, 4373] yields 1.21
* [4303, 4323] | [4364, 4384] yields 1.19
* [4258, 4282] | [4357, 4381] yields 1.14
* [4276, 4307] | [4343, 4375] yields 1.18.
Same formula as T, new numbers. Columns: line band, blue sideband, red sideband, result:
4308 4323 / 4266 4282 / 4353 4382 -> 0.10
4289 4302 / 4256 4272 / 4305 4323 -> 0.06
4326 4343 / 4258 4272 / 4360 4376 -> 0.02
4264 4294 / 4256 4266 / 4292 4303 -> -0.07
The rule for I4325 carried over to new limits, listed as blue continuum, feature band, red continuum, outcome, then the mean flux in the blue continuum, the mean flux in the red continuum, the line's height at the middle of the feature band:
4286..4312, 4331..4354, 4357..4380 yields -0.046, 17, 20.2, 19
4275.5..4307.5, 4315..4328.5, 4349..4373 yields 0.013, 17.4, 19.9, 18.5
